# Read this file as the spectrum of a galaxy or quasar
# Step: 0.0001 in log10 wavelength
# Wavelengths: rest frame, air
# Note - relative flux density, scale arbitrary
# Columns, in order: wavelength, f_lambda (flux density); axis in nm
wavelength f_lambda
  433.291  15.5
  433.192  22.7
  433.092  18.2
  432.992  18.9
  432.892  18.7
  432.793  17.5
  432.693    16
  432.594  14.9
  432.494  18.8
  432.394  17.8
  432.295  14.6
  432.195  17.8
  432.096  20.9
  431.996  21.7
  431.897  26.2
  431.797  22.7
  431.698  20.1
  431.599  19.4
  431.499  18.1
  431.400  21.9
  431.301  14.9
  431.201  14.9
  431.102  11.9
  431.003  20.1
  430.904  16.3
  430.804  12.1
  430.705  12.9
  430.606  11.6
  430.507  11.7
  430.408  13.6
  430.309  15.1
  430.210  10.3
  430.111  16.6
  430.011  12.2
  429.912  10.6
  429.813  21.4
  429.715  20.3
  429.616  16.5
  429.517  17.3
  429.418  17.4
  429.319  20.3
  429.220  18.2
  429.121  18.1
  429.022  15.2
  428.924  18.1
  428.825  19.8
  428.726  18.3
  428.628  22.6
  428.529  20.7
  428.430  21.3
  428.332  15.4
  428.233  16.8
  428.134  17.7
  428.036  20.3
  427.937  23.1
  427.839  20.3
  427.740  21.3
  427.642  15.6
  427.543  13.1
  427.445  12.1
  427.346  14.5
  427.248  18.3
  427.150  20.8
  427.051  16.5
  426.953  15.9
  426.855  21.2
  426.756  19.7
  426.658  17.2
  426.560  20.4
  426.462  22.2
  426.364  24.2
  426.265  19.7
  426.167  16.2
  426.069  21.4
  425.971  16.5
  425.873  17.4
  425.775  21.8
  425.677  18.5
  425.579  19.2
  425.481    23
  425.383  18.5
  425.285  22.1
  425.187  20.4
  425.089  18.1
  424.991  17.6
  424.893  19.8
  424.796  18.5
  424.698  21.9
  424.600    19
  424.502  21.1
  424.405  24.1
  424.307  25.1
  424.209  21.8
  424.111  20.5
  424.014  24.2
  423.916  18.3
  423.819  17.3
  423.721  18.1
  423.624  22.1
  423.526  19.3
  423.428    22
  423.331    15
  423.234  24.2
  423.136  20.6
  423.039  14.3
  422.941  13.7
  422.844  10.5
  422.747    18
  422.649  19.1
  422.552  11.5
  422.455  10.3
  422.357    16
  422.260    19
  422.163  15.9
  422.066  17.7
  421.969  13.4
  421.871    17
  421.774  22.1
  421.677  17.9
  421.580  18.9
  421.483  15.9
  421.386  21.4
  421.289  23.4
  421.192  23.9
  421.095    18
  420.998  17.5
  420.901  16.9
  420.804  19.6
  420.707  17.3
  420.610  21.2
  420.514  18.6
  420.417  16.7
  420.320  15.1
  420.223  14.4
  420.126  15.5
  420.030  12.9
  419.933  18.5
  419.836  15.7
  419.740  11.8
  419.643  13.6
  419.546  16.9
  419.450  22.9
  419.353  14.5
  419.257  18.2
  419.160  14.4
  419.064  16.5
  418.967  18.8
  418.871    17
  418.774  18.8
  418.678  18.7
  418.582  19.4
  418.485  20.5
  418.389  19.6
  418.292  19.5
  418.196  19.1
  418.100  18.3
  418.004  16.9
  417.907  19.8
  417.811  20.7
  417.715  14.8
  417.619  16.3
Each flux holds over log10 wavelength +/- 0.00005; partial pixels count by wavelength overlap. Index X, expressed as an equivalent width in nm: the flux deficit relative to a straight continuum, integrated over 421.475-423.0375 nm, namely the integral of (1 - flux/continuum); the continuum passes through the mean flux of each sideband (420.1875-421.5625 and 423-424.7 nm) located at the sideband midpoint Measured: 0.277 nm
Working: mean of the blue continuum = 18.6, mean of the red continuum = 20.5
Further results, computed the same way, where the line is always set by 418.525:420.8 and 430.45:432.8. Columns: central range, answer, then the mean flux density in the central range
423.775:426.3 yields -0.45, 20.1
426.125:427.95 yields -0.14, 18.5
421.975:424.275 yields -0.10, 17.8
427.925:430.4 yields -0.06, 17.6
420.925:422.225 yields -0.13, 18.7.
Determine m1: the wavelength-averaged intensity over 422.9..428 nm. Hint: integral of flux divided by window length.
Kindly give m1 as 19.4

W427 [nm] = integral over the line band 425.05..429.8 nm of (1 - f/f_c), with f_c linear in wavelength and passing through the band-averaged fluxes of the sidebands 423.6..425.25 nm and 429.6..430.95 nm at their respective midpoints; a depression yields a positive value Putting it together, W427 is -0.448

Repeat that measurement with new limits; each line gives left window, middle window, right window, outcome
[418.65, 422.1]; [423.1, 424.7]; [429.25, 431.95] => -0.34 nm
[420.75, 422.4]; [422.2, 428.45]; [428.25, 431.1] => -0.44 nm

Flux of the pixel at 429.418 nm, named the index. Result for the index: 17.4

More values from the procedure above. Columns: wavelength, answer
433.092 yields 18.2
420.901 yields 16.9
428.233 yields 16.8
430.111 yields 16.6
